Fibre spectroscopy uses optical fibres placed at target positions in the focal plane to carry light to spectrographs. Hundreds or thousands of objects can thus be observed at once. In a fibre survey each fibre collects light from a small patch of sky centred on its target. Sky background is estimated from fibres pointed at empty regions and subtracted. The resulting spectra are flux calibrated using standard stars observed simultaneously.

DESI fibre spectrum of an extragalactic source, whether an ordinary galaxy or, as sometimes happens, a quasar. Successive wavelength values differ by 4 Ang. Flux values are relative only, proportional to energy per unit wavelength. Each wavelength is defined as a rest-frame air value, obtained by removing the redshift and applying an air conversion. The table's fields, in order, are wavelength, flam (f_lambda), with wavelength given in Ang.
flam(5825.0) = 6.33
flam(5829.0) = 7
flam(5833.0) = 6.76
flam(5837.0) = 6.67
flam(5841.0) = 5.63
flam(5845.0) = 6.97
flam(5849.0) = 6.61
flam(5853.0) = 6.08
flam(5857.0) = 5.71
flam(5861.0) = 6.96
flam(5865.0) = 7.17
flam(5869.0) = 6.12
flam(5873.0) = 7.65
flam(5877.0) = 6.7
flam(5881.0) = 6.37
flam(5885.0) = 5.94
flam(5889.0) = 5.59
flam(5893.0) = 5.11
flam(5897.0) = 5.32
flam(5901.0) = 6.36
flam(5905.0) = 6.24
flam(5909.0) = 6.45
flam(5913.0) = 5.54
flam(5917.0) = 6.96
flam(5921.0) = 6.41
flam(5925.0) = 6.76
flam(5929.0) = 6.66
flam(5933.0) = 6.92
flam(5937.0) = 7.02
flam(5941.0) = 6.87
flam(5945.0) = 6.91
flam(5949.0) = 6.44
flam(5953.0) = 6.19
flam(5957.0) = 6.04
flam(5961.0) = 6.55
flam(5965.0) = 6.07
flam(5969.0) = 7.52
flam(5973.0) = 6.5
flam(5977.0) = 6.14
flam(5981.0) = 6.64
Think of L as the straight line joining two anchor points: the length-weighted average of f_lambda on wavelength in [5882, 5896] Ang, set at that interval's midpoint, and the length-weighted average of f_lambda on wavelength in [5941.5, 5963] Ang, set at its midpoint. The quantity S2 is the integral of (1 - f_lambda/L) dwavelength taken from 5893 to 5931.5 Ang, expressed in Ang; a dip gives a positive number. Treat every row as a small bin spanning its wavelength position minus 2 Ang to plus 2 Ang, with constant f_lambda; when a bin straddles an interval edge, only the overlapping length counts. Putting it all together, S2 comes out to -2.2 Ang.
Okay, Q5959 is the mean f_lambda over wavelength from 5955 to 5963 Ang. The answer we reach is 6.29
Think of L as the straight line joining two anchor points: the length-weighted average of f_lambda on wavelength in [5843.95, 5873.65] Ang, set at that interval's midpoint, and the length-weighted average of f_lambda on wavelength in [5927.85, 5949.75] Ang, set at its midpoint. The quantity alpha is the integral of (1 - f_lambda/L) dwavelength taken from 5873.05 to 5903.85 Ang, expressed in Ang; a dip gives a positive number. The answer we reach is 3.0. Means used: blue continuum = 6.6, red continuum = 6.83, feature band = 6.03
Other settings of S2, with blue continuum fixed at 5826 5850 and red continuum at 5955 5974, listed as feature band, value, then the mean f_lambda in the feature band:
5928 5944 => -0.81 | 6.88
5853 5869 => 0.24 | 6.48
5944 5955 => 0.11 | 6.48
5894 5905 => 1.21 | 5.85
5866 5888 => 0.13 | 6.54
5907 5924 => 0.51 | 6.36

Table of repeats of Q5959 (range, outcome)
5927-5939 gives 6.87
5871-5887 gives 6.67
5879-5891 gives 5.97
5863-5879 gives 6.91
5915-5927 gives 6.71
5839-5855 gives 6.32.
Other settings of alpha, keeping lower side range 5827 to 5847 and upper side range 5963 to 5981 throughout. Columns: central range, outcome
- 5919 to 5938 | -0.5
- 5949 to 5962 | 0.6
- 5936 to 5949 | -0.5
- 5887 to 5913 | 3.0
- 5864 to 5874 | -0.5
